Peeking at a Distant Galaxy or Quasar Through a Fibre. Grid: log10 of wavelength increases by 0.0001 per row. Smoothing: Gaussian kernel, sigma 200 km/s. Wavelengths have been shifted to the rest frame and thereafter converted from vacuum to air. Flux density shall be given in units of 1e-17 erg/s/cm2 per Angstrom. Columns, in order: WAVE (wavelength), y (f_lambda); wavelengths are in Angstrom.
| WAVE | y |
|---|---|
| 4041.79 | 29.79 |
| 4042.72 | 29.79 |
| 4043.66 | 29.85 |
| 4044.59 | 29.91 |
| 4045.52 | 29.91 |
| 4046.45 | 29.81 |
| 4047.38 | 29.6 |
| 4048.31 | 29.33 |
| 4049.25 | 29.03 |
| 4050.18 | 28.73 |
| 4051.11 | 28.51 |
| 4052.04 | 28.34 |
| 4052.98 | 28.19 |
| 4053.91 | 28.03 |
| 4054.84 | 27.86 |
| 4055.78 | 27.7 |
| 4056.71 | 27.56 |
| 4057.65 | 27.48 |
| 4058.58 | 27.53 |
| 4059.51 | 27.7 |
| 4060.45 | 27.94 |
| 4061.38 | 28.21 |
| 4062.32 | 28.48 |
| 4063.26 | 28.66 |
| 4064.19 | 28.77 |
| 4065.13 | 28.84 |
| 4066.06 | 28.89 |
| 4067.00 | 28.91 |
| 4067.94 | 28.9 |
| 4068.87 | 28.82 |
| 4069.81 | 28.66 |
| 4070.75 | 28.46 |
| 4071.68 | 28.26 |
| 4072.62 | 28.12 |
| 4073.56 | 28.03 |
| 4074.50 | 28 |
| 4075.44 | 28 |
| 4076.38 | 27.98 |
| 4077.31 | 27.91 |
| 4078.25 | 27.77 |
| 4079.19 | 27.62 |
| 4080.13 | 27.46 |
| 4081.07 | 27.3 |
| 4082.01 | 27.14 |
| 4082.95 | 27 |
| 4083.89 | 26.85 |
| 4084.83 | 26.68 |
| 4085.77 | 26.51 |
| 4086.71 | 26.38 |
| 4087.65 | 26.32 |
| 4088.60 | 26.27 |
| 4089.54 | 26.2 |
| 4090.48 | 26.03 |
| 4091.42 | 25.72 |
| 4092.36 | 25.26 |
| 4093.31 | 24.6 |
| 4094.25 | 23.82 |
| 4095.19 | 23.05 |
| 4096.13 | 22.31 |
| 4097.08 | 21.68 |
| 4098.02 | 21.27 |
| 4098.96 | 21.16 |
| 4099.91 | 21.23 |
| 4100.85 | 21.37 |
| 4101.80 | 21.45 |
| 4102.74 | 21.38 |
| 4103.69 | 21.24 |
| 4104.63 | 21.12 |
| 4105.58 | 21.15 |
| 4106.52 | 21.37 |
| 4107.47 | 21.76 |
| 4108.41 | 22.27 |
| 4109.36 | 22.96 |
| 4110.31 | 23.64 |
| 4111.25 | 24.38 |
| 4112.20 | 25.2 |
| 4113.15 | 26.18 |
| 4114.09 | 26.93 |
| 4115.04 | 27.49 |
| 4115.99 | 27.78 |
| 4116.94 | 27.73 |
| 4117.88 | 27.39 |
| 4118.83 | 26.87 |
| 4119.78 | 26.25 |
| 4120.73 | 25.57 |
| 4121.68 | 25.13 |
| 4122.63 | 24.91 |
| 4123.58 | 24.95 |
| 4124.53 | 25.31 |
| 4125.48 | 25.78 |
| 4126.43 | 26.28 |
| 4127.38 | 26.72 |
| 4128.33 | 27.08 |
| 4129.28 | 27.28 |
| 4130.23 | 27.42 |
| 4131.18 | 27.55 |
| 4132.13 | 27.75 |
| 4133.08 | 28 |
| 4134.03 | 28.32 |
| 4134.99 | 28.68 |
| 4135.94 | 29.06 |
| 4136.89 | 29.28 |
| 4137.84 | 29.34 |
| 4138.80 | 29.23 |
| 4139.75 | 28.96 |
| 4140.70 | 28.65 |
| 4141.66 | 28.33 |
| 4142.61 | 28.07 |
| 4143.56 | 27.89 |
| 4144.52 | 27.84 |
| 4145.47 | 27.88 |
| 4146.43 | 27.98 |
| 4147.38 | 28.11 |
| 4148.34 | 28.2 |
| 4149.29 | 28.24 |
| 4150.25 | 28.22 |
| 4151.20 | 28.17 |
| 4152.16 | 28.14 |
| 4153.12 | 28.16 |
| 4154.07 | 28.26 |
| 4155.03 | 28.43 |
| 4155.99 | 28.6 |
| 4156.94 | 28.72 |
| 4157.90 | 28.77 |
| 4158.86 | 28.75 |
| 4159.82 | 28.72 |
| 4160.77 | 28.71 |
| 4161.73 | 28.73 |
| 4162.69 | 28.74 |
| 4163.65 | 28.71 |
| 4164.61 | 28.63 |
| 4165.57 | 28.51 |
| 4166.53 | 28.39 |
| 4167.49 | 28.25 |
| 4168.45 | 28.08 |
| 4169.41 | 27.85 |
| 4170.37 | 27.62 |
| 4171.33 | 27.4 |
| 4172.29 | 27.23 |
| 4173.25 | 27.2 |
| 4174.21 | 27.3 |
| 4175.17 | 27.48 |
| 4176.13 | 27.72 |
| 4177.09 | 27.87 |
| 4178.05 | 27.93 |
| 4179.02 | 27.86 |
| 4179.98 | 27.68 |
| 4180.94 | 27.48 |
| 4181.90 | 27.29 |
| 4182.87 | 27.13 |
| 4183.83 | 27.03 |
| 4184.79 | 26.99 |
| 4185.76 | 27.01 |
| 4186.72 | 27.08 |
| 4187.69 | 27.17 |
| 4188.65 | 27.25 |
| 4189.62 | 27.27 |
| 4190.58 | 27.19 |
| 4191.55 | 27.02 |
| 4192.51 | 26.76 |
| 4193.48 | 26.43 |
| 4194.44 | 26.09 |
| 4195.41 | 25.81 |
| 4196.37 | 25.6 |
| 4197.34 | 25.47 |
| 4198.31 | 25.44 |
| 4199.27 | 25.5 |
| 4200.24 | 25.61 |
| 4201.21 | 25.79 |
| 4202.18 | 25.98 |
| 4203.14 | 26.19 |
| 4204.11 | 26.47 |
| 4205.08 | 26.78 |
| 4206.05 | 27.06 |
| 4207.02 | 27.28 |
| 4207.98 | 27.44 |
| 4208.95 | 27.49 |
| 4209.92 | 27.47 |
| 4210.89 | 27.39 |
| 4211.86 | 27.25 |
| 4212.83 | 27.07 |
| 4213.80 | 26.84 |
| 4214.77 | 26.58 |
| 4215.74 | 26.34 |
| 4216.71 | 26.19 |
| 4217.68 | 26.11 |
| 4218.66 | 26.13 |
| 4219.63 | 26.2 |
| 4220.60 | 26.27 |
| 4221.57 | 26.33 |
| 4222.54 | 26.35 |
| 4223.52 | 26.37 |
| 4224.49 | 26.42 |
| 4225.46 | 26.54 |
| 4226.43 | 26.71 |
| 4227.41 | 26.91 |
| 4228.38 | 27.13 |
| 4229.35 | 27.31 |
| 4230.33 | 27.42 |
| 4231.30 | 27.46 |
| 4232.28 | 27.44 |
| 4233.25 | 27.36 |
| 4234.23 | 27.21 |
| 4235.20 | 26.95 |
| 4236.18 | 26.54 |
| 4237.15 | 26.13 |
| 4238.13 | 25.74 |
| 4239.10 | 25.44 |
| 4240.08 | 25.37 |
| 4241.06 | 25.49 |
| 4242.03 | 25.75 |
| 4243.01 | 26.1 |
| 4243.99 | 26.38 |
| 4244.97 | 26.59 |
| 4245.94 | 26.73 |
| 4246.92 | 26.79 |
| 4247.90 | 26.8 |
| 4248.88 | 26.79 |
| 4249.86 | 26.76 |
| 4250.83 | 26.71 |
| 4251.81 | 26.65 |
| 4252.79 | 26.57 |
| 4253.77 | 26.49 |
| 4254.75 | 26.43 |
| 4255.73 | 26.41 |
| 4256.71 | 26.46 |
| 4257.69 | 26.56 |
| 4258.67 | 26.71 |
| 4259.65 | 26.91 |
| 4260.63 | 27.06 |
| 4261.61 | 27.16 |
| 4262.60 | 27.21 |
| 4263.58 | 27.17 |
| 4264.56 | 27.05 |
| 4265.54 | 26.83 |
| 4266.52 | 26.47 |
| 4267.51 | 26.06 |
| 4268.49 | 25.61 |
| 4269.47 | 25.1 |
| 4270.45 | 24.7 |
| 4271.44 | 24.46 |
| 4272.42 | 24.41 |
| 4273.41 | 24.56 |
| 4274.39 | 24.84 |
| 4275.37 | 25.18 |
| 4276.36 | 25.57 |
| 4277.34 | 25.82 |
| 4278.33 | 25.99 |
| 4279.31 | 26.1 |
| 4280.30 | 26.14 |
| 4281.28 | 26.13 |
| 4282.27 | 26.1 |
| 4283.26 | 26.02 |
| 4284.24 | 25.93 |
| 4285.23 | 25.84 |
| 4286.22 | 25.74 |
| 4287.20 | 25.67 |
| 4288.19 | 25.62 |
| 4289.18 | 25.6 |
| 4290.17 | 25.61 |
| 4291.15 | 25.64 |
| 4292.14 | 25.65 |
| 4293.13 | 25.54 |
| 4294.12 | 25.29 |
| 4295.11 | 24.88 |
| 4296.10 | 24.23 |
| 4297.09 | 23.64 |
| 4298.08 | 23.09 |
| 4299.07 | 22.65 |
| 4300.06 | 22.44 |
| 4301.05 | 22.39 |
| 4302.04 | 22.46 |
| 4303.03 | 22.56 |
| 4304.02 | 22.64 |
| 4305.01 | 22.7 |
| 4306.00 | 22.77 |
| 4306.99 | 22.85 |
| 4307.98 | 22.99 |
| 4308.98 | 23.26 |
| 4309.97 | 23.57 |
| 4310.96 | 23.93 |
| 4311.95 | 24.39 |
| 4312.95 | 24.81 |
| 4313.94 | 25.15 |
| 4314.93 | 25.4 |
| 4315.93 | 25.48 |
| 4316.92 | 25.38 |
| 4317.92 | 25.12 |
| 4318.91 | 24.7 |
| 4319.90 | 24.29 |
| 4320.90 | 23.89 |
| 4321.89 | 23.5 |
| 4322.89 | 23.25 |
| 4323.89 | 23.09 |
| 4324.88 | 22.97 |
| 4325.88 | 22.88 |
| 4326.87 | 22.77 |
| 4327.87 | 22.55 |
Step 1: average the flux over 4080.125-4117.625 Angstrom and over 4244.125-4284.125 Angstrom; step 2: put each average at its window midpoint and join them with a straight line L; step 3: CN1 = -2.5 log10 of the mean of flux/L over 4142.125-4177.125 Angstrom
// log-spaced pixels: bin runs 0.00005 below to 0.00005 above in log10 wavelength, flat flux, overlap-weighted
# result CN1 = -0.13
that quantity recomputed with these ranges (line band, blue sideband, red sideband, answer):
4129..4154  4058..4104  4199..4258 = -0.07 mag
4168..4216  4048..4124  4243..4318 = -0.05 mag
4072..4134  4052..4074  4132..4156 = 0.12 mag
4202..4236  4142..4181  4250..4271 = 0.01 mag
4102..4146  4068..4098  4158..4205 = 0.03 mag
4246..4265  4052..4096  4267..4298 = -0.05 mag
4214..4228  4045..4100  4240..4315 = -0.02 mag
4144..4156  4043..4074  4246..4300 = -0.03 mag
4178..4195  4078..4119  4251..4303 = -0.08 mag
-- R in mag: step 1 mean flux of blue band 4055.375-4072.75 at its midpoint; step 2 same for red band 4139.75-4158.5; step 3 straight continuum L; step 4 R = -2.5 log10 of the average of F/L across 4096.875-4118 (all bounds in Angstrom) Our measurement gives 0.21 mag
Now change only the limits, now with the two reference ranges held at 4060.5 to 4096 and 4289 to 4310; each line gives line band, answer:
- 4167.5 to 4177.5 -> -0.076 mag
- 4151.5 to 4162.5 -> -0.101 mag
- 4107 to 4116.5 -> 0.078 mag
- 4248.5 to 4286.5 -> -0.081 mag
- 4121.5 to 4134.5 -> -0.008 mag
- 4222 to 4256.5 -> -0.080 mag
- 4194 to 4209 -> -0.039 mag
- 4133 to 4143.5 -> -0.096 mag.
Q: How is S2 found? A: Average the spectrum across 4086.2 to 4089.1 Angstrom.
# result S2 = 26.3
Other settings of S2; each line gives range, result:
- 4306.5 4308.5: 22.9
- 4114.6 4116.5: 27.6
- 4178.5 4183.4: 27.5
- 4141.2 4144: 28.2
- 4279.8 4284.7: 26.1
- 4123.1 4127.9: 25.8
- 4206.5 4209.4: 27.5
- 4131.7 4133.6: 27.9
